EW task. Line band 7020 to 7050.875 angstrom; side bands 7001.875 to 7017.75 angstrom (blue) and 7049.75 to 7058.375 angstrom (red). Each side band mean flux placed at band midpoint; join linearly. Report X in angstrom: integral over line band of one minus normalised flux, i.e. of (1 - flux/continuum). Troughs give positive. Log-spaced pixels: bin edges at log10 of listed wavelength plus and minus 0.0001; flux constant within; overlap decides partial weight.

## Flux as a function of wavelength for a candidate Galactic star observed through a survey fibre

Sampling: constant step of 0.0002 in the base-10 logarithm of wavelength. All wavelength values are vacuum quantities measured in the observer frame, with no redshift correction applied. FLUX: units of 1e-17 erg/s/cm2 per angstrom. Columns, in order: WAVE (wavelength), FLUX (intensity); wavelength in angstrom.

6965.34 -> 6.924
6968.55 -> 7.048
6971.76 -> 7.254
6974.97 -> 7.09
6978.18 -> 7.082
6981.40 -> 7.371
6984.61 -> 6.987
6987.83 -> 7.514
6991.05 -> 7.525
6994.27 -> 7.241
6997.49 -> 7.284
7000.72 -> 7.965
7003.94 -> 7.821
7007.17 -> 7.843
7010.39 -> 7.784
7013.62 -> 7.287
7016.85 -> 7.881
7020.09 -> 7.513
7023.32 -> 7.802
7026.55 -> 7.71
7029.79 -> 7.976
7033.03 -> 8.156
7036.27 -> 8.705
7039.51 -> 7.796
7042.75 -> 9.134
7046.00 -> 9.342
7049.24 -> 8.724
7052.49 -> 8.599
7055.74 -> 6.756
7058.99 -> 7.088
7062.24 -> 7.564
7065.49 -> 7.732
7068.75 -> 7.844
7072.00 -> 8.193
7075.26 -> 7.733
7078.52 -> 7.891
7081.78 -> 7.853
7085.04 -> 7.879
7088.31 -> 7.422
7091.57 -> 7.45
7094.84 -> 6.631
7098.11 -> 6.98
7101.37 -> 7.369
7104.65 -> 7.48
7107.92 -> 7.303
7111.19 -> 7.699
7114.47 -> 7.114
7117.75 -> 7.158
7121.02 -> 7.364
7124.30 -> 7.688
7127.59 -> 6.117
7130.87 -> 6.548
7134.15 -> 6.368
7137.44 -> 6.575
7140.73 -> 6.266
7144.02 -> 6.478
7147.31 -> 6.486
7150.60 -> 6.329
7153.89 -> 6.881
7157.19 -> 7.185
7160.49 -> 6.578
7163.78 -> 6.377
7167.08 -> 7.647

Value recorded -2.4 angstrom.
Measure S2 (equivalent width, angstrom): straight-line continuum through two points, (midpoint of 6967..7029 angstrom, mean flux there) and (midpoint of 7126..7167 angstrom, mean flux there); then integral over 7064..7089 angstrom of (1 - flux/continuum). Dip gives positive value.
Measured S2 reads -3.00 angstrom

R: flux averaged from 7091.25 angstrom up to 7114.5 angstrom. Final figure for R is 7.25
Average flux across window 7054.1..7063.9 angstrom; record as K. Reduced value 7.14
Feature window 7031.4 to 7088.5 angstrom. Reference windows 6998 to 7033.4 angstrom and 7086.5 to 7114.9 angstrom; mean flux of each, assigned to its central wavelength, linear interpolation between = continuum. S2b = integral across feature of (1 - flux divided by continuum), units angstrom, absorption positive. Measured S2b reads -4.0 angstrom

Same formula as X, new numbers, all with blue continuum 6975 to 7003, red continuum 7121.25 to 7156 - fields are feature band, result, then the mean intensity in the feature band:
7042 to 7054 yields -3.2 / 8.94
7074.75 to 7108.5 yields -2.9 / 7.45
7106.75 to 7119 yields -1.1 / 7.32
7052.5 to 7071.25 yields -1.4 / 7.54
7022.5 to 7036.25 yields -1.6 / 8.01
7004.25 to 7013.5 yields -0.6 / 7.73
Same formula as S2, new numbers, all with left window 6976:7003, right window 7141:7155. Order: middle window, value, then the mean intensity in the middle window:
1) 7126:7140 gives 0.41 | 6.39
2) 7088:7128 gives -3.06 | 7.24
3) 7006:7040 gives -3.18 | 7.86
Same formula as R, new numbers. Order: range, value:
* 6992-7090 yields 7.88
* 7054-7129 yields 7.41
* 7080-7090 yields 7.72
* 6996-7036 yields 7.78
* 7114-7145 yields 6.76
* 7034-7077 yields 8.09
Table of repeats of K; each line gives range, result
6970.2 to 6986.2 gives 7.16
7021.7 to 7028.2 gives 7.76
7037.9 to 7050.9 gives 8.75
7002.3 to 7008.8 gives 7.84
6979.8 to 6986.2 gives 7.19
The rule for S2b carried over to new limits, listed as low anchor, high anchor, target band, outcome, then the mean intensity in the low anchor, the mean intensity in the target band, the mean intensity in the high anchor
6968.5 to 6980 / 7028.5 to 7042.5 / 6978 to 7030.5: 0.8 angstrom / 7.13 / 7.57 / 8.26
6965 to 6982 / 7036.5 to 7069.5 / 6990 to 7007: -0.4 angstrom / 7.13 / 7.59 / 8.09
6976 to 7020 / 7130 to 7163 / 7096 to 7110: -0.9 angstrom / 7.5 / 7.28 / 6.57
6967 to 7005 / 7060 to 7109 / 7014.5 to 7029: -0.6 angstrom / 7.34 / 7.72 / 7.55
